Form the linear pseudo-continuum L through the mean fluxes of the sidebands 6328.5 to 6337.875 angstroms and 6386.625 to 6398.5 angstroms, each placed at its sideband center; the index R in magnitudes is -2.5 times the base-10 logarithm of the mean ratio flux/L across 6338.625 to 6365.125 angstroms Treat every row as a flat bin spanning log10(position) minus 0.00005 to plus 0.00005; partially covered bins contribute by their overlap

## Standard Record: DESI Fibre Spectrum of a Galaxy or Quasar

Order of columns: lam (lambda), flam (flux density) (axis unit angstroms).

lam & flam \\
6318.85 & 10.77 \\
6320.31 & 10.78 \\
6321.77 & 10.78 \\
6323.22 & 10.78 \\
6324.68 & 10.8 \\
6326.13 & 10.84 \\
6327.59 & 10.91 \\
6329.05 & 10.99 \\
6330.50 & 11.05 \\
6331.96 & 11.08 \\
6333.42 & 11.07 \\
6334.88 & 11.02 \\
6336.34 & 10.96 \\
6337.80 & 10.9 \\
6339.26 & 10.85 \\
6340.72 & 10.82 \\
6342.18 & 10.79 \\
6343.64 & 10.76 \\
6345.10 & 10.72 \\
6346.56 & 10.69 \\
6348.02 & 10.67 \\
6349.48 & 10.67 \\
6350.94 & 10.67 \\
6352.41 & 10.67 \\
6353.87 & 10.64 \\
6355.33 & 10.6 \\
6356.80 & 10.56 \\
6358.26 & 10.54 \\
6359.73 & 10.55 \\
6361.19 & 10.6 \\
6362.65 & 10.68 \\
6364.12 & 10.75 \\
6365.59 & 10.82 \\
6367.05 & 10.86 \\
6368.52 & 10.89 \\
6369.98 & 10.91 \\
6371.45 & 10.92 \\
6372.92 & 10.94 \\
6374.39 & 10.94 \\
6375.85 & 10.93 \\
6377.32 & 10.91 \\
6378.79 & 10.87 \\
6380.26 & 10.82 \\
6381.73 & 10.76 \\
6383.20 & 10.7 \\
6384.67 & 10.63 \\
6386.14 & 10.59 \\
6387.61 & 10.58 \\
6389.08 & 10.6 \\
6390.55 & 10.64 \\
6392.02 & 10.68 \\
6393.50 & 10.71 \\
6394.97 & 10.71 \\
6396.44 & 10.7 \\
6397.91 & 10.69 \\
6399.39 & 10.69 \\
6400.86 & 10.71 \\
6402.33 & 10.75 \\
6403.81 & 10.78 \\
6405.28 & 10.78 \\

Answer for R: 0.02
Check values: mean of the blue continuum 11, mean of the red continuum 10.7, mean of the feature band 10.7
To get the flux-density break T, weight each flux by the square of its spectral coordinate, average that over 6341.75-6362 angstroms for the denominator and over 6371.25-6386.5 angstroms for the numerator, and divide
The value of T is 1.02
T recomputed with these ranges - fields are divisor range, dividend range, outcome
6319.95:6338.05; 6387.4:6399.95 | 1.00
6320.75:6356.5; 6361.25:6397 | 1.01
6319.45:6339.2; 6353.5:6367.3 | 0.99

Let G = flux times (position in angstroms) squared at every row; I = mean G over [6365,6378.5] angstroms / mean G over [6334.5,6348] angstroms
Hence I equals 1.0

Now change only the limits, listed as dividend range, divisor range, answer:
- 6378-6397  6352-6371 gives 1.01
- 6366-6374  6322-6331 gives 1.01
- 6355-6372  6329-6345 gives 0.99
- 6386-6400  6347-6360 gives 1.02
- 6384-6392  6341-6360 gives 1.01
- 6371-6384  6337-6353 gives 1.02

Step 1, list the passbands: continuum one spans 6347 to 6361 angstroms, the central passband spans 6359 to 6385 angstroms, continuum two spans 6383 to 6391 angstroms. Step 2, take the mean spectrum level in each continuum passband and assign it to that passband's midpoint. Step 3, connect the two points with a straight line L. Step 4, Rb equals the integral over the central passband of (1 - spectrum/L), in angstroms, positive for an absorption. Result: -0.5 angstroms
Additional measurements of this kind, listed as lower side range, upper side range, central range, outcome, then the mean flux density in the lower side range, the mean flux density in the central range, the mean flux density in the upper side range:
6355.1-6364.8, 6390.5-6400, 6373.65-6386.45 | -0.2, 10.6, 10.8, 10.7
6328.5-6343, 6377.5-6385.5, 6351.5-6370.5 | 0.3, 11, 10.7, 10.8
